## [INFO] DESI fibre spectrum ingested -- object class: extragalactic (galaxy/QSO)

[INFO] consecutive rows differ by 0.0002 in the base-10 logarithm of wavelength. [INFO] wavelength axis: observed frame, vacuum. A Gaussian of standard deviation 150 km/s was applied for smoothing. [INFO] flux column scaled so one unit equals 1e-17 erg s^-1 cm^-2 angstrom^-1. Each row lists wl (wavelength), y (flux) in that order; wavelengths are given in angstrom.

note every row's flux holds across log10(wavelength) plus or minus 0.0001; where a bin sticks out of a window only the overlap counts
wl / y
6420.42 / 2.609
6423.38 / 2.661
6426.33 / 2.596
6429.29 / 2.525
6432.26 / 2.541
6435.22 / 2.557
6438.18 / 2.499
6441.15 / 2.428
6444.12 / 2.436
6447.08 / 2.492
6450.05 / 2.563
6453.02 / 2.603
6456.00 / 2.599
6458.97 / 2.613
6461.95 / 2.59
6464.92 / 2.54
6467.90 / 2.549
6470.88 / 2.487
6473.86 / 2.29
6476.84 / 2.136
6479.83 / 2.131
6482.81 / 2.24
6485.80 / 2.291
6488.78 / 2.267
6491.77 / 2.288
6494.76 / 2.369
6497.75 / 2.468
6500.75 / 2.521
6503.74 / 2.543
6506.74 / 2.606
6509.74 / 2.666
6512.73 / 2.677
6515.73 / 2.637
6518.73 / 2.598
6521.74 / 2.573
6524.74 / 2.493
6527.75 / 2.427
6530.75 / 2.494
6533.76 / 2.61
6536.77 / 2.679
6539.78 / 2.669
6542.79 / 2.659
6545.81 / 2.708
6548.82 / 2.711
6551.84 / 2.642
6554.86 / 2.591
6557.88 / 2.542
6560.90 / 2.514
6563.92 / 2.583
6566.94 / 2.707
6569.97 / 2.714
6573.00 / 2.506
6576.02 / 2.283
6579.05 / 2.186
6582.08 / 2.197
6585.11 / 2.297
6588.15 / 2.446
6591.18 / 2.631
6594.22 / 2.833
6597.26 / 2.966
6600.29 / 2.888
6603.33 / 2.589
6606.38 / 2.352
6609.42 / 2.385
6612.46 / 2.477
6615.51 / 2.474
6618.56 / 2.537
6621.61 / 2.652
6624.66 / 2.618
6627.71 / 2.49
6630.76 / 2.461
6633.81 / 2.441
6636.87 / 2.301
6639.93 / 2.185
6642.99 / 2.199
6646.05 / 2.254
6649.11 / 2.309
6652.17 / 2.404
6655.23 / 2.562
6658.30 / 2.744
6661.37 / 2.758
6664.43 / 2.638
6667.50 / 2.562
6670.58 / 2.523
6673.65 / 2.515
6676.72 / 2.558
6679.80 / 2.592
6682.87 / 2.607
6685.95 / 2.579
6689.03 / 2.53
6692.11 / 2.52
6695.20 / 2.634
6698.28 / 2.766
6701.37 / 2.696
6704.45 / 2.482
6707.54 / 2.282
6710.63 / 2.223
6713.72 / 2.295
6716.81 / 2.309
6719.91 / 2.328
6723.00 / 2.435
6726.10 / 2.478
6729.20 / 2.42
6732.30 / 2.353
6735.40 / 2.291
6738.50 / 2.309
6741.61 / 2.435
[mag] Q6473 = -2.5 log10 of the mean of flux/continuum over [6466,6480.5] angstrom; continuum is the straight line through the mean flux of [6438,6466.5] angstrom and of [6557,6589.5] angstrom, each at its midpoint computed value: 0.08 mag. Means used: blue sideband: 2.54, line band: 2.33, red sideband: 2.45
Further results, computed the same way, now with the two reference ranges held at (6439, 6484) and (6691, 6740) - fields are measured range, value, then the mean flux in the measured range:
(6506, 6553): -0.07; 2.62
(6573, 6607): -0.04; 2.52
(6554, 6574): -0.07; 2.6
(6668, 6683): -0.05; 2.55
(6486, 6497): 0.06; 2.32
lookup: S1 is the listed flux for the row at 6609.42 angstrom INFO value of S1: 2.385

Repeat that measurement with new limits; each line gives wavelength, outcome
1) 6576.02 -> 2.283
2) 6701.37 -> 2.696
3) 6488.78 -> 2.267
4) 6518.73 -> 2.598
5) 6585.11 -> 2.297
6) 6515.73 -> 2.637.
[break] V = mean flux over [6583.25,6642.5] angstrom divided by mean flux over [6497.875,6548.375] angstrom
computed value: 0.97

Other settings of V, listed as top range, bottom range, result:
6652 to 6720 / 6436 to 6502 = 1.04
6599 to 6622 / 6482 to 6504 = 1.07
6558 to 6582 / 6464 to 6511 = 1.04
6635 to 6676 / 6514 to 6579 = 0.95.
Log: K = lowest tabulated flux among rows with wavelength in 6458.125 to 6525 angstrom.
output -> 2.131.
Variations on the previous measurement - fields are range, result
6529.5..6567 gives 2.494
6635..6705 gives 2.185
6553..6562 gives 2.514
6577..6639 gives 2.186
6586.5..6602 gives 2.446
